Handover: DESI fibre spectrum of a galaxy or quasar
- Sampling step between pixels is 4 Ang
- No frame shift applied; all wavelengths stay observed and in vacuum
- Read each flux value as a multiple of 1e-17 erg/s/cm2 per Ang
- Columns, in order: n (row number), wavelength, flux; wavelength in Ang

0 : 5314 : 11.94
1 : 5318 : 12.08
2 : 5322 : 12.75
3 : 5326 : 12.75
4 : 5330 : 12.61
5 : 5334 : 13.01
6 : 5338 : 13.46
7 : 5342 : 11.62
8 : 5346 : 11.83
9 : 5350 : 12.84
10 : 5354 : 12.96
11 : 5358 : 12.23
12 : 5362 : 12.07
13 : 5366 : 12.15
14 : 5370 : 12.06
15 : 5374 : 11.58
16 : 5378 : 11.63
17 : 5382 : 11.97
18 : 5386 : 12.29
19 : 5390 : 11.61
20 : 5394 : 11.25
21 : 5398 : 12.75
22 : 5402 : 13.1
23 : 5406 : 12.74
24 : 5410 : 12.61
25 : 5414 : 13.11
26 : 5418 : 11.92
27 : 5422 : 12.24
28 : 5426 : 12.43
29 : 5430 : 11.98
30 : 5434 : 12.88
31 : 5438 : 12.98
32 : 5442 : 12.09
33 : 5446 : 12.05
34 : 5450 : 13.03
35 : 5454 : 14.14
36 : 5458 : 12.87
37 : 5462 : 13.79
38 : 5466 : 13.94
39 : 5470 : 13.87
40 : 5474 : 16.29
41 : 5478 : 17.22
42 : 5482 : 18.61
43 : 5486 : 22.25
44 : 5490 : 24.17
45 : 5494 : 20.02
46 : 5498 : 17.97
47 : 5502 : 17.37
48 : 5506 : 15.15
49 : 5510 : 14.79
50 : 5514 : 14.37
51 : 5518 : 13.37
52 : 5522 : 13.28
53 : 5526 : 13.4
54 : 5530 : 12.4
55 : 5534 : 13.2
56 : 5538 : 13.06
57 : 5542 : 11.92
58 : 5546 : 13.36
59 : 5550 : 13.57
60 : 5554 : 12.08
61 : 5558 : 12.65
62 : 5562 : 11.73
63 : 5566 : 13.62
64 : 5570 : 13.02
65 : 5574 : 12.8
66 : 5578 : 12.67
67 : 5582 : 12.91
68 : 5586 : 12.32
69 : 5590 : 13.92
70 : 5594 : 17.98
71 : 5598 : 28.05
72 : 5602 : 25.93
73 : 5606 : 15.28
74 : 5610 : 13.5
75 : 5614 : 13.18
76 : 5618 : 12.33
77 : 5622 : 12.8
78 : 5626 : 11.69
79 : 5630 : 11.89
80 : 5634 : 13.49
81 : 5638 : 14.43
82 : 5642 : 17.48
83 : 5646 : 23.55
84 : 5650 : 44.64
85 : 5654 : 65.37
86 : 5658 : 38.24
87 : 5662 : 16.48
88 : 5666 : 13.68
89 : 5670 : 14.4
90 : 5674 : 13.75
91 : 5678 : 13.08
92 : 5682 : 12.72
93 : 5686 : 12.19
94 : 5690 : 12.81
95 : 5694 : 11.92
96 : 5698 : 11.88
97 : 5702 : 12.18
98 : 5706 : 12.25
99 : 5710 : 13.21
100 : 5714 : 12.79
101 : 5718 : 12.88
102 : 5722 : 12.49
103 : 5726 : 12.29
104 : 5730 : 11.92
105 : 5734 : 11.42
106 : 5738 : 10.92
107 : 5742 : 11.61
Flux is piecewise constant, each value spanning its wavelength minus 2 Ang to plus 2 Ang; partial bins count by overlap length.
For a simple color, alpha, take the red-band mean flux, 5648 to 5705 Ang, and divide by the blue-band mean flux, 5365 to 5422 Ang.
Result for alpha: 1.70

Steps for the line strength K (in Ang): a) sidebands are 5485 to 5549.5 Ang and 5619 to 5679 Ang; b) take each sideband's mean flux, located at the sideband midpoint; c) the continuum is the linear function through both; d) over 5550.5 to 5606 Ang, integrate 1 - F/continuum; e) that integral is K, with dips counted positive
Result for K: 9.5 Ang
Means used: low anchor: 15.5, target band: 15.3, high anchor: 21.7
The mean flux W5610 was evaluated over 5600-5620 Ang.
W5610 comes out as 16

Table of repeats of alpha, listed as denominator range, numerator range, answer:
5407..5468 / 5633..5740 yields 1.37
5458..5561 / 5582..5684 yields 1.28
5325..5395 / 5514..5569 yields 1.06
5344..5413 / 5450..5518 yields 1.35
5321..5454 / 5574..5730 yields 1.37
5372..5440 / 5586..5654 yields 1.57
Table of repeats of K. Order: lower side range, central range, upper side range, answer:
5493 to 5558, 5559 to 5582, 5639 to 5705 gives 4.8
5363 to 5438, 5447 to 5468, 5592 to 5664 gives 1.7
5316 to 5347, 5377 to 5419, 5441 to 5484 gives 3.7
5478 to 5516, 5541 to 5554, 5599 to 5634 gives 3.0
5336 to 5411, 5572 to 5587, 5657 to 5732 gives 0.7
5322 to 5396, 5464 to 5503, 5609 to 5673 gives -4.9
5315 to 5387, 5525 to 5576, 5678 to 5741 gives -2.2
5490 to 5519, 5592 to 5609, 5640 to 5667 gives 3.3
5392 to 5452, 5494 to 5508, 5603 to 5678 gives -1.9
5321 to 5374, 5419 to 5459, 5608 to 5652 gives 3.8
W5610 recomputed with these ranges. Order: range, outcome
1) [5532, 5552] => 13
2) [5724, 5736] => 11.9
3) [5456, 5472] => 13.6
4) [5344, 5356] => 12.5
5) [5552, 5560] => 12.4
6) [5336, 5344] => 12.5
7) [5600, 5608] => 20.6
